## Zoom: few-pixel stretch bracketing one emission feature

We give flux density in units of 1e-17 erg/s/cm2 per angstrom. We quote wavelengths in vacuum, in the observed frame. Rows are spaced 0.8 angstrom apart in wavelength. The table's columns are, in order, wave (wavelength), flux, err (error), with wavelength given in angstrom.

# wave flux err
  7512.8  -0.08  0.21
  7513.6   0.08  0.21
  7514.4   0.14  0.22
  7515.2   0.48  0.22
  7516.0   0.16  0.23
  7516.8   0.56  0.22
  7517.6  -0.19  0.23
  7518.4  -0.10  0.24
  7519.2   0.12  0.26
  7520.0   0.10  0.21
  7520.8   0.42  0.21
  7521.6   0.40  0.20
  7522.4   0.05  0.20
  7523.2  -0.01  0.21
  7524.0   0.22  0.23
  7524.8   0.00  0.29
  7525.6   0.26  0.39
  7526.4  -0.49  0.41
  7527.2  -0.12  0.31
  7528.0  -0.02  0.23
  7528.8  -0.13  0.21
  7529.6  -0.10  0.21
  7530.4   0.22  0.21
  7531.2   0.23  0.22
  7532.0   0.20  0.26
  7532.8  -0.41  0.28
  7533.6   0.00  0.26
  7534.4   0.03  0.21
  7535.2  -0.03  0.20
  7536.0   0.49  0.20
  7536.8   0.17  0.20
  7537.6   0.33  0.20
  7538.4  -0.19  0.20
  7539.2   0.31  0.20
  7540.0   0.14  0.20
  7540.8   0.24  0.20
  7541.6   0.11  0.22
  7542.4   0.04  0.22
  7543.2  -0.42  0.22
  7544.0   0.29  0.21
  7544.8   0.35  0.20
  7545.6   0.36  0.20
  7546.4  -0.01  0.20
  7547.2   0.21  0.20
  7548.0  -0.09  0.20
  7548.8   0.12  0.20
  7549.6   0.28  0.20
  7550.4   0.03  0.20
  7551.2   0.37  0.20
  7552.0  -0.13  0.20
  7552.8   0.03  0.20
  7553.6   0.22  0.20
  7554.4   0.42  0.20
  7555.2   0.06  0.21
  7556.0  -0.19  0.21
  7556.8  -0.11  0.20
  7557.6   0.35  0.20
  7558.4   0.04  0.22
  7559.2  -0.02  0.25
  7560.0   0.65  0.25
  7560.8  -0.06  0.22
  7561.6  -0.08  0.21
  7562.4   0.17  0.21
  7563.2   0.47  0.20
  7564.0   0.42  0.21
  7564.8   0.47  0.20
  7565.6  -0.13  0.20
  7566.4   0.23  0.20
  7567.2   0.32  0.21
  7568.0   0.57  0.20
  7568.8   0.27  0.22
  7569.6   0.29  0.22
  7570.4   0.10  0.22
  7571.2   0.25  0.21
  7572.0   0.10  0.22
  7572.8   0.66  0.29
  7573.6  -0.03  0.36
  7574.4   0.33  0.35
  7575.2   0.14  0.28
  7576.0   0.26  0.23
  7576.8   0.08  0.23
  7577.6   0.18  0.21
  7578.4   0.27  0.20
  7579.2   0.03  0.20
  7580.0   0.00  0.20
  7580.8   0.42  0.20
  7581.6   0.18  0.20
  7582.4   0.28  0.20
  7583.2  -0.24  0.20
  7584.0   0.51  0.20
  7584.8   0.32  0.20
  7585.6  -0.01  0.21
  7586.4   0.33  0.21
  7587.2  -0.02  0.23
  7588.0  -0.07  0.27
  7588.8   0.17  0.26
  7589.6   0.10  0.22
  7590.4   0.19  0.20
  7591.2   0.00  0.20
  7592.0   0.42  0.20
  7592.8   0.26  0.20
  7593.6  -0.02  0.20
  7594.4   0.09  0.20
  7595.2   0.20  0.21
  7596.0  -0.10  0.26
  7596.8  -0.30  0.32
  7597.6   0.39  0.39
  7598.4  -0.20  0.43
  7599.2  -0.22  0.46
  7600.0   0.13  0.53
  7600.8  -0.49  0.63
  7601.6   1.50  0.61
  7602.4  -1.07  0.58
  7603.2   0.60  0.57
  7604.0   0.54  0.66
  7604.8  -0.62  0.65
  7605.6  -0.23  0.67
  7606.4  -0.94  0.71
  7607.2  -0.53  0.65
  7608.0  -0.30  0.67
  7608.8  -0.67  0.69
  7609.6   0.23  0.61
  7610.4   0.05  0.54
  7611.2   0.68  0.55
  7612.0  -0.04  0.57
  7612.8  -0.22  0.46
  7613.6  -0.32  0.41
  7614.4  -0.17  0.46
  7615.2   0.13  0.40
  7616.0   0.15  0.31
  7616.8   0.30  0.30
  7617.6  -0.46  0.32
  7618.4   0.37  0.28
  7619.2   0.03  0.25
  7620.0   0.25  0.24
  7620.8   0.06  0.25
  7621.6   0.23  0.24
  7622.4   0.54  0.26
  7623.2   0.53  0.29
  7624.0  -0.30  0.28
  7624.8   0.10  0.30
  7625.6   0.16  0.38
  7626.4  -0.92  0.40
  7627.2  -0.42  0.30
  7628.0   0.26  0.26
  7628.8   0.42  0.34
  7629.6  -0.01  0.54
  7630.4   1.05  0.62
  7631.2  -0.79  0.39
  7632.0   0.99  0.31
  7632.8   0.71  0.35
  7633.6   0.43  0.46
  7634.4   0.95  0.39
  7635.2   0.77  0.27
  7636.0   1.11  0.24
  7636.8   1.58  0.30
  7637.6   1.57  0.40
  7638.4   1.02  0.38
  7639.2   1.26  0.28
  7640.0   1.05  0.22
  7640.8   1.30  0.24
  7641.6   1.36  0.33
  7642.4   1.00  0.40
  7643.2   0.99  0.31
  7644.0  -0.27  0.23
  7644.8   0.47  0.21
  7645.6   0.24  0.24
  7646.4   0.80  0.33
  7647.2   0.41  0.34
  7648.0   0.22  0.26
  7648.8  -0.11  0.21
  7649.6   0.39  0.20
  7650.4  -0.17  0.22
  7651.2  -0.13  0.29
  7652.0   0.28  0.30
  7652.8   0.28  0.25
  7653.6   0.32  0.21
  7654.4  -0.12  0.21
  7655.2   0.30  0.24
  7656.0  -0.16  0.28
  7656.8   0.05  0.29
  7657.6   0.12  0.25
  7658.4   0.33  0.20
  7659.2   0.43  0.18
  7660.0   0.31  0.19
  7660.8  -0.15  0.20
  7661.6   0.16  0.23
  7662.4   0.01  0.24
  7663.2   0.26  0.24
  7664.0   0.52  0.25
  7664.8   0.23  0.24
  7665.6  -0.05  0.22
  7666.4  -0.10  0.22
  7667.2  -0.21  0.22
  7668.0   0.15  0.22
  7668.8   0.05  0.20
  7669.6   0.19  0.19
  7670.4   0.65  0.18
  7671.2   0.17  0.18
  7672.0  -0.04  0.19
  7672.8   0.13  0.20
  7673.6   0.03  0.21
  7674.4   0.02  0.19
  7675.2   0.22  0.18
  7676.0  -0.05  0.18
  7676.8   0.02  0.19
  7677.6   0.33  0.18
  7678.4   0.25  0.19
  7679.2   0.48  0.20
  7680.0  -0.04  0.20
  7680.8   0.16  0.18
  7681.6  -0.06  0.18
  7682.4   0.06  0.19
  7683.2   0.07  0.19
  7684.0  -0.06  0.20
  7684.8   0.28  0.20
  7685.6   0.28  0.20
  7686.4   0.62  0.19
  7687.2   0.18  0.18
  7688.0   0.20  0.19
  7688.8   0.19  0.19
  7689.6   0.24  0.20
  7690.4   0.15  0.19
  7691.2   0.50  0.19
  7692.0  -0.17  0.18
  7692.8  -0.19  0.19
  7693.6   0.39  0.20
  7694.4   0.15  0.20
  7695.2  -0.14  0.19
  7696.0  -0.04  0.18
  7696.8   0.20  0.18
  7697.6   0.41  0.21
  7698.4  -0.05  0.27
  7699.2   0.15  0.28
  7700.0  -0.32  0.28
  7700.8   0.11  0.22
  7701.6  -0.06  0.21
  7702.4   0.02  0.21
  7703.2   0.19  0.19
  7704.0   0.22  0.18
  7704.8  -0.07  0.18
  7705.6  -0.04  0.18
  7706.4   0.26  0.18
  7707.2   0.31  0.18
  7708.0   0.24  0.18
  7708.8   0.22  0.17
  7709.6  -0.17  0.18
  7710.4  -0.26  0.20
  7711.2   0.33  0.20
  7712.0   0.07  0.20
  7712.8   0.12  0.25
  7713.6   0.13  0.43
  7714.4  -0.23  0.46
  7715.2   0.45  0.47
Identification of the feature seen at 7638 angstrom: [O III]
